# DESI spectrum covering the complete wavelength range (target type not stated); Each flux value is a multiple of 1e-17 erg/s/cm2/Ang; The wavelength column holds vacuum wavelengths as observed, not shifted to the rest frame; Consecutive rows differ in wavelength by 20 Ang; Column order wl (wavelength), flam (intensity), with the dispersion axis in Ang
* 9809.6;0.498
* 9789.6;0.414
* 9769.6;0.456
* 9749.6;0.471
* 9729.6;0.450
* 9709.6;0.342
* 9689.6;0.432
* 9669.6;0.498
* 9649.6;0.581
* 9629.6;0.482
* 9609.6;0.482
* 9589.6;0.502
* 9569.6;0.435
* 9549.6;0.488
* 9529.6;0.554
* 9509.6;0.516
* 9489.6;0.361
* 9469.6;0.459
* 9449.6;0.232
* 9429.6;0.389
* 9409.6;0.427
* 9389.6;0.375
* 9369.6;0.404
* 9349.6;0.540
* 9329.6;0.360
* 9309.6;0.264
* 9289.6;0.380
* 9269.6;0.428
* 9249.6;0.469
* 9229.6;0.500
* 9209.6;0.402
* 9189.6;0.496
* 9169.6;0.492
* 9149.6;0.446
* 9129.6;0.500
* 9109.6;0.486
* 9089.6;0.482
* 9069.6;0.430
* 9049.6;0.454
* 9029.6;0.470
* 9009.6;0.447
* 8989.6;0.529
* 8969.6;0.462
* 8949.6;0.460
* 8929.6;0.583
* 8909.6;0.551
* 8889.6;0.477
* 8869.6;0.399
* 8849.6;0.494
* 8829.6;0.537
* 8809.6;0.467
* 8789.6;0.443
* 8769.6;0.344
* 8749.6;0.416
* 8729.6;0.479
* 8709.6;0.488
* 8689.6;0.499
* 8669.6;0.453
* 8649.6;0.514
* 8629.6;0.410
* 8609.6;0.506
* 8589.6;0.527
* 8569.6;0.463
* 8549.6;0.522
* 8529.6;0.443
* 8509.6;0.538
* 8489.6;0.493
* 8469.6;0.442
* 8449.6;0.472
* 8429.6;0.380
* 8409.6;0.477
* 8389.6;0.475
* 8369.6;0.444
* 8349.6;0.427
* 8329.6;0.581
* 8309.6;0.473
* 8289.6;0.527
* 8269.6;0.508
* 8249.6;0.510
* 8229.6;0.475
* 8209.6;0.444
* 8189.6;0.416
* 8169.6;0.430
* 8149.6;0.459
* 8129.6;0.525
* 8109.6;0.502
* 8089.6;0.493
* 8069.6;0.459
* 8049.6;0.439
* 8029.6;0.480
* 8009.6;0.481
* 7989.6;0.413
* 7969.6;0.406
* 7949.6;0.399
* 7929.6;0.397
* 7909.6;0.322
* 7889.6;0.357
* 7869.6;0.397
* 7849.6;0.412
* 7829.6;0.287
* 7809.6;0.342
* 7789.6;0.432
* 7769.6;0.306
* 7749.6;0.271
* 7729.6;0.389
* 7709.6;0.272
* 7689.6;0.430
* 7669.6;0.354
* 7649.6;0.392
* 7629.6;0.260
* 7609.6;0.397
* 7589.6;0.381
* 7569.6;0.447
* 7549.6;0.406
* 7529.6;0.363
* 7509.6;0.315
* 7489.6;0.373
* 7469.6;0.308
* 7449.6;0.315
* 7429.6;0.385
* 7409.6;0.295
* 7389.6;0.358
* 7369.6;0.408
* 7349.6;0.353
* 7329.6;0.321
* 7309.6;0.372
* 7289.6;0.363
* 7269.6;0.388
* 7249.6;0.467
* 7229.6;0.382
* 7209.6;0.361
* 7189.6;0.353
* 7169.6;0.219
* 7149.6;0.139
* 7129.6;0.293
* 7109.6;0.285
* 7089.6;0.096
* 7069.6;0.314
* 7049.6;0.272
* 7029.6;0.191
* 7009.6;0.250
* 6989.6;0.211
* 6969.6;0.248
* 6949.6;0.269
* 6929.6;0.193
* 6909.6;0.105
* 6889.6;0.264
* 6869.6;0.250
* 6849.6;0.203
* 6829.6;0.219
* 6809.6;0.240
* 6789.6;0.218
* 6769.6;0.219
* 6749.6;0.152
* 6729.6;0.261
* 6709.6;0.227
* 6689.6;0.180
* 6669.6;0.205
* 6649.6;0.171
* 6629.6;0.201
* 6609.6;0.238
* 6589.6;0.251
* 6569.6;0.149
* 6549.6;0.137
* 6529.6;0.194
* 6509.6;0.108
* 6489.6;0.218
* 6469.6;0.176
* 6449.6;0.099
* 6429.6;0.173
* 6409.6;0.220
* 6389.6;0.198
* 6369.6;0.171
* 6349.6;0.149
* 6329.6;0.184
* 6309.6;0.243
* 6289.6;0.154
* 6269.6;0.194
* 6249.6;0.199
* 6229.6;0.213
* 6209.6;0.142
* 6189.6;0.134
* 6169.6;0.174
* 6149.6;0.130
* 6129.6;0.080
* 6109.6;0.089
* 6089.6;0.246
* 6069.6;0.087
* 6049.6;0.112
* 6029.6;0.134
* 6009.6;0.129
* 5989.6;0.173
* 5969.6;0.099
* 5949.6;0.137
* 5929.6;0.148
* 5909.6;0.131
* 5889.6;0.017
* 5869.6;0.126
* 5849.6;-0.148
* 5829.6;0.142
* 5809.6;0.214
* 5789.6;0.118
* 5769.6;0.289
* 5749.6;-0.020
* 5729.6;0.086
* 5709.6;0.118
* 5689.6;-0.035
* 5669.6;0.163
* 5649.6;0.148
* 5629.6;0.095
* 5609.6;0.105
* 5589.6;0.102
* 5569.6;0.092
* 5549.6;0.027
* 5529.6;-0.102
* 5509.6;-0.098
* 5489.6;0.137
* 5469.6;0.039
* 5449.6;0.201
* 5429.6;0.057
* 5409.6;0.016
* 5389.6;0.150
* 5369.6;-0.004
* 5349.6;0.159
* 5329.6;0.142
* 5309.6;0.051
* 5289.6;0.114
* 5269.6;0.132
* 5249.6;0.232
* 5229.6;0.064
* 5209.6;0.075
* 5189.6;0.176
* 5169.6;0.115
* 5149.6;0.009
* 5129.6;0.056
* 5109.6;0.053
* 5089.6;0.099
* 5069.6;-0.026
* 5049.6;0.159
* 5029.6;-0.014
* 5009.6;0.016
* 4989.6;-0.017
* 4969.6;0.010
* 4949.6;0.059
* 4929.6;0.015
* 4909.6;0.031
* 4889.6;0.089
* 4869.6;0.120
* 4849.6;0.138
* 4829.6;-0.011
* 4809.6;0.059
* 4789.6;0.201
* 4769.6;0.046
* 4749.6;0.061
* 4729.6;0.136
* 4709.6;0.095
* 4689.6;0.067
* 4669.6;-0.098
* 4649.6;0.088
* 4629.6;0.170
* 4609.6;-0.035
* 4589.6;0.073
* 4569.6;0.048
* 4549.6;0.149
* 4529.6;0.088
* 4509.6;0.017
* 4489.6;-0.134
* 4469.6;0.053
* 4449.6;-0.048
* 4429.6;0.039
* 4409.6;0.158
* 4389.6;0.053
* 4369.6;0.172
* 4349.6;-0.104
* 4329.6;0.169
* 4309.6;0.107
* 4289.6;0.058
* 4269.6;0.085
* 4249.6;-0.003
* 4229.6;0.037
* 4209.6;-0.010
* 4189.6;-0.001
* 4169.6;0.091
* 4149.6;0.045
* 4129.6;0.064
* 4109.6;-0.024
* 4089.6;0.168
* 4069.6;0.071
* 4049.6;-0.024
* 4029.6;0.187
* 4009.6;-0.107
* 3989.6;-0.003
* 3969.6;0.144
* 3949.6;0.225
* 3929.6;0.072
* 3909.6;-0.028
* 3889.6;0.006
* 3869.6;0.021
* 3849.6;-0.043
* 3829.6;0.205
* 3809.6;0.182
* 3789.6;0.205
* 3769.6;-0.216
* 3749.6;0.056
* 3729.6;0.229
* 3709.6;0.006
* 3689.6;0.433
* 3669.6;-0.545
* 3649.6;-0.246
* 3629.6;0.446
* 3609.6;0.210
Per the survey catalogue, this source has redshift 0.803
